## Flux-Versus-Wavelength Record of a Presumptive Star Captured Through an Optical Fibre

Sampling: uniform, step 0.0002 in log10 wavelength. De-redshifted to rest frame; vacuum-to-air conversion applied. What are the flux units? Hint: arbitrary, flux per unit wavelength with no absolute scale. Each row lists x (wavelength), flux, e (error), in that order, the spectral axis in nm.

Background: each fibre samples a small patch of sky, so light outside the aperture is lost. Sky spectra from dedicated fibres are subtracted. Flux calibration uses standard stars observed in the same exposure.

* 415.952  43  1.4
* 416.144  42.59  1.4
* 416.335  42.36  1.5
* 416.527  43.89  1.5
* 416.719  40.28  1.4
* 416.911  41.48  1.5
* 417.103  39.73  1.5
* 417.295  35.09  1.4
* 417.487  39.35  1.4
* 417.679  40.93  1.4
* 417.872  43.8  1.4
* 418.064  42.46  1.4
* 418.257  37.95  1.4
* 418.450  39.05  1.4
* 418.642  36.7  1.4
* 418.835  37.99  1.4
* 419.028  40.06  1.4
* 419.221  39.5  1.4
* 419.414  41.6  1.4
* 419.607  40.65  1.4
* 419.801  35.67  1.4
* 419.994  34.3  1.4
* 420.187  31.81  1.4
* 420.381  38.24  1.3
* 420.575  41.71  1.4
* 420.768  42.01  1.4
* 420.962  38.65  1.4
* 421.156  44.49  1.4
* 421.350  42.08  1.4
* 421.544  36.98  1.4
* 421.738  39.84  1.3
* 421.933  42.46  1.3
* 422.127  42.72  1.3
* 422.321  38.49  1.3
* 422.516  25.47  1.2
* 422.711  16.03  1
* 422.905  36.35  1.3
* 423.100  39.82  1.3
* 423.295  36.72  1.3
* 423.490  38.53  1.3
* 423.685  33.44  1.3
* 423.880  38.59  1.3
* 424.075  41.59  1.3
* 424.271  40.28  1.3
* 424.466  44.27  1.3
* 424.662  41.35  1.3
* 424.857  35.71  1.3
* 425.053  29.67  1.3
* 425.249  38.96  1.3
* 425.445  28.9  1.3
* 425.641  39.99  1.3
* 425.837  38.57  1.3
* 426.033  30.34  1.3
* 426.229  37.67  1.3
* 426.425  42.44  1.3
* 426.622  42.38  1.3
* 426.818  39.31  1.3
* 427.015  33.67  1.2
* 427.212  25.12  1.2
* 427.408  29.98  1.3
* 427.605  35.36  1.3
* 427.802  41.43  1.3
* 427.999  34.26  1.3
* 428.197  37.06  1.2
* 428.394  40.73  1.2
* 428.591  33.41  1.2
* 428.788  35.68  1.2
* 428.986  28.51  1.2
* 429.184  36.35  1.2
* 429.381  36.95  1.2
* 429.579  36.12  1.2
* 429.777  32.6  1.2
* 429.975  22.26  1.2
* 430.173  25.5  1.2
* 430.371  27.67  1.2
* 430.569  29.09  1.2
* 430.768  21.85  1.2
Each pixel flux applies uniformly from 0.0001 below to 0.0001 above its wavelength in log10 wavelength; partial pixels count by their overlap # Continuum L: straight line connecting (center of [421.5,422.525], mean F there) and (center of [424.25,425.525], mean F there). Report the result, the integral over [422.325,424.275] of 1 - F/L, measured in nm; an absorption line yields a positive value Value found 0.17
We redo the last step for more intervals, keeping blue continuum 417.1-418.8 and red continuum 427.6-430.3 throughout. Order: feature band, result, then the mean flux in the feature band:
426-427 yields -0.10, 38.6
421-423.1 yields 0.04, 36.7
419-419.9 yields -0.02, 39.4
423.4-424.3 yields -0.05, 38.3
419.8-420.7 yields 0.04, 36.6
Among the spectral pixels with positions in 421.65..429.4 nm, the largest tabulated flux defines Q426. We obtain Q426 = 44.27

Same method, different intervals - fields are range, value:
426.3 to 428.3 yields 42.44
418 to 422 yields 44.49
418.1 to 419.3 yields 40.06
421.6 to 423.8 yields 42.72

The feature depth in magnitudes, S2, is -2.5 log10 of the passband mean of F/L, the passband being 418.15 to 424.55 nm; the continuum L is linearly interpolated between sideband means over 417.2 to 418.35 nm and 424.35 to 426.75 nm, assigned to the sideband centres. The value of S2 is 0.02 mag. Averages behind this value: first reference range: 39.9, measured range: 38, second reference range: 37.6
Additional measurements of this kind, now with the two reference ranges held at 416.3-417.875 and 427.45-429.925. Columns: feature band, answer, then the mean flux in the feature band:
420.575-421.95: -0.06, 40.9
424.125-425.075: -0.06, 39.1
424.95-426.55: 0.02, 35.9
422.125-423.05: 0.22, 31.1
